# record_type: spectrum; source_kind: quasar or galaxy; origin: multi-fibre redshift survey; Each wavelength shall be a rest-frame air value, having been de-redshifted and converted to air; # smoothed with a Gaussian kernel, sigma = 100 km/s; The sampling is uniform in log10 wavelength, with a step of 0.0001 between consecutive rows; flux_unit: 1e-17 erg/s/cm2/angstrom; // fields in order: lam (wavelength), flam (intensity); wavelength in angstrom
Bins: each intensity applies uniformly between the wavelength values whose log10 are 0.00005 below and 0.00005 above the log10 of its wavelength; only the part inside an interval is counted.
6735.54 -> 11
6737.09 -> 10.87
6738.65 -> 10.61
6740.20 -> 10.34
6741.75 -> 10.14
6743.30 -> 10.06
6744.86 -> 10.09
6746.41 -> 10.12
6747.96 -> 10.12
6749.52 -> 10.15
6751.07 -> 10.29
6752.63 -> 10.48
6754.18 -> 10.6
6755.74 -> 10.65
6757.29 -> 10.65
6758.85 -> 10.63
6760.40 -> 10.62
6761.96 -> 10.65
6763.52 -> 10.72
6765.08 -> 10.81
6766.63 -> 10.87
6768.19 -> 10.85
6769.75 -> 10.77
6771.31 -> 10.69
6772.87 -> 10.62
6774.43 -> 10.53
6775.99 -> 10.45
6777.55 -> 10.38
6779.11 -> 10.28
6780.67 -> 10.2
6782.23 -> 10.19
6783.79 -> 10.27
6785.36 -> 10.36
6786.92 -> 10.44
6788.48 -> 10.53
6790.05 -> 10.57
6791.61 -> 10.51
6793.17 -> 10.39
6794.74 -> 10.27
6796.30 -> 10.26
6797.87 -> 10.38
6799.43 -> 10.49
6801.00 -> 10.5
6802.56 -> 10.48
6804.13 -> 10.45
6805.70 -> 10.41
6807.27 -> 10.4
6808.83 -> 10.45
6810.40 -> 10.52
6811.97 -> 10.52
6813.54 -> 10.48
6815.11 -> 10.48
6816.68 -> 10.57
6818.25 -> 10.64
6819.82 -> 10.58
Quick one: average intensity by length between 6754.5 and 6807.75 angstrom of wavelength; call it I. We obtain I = 10.5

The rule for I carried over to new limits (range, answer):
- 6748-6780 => 10.6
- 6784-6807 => 10.4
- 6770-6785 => 10.4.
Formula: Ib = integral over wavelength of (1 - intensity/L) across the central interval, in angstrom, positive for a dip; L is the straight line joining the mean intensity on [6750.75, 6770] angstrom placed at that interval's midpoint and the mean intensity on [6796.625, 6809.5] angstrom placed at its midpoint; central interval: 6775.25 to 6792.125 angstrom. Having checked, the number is 0.26 angstrom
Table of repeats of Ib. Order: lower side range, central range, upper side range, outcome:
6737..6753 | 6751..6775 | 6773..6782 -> -0.8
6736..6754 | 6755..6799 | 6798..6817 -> -0.5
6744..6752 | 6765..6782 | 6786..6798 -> -0.4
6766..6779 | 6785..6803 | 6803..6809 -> 0.1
